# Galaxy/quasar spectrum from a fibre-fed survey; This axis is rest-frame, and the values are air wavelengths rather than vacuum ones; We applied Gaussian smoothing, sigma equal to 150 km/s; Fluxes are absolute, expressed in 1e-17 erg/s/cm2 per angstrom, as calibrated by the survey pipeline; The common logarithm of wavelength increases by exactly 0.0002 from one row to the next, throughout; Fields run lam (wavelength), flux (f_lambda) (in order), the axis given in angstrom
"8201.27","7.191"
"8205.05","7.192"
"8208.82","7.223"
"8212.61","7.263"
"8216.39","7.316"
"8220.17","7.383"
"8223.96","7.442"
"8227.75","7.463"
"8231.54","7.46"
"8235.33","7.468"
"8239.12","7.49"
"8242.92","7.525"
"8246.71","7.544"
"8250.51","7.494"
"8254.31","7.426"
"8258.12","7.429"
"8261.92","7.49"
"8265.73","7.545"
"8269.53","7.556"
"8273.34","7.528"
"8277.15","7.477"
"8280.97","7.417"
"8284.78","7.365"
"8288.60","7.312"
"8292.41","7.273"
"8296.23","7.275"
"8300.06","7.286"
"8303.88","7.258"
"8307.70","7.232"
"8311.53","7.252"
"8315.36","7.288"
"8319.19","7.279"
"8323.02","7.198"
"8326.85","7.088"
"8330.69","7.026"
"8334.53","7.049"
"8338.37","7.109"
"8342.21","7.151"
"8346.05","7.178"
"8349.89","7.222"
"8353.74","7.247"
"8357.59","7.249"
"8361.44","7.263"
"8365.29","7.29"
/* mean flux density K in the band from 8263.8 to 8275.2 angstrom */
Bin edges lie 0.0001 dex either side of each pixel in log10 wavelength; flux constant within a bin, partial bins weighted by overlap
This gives 7.54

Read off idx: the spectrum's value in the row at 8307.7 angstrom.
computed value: 7.232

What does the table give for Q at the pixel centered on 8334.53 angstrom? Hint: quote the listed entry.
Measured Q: 7.049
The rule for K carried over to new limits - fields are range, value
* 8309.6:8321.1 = 7.27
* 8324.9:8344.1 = 7.08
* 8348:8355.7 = 7.23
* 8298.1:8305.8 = 7.27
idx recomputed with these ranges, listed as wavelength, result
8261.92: 7.49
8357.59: 7.249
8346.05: 7.178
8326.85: 7.088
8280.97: 7.417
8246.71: 7.544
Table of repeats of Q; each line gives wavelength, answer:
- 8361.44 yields 7.263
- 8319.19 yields 7.279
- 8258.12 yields 7.429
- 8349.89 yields 7.222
